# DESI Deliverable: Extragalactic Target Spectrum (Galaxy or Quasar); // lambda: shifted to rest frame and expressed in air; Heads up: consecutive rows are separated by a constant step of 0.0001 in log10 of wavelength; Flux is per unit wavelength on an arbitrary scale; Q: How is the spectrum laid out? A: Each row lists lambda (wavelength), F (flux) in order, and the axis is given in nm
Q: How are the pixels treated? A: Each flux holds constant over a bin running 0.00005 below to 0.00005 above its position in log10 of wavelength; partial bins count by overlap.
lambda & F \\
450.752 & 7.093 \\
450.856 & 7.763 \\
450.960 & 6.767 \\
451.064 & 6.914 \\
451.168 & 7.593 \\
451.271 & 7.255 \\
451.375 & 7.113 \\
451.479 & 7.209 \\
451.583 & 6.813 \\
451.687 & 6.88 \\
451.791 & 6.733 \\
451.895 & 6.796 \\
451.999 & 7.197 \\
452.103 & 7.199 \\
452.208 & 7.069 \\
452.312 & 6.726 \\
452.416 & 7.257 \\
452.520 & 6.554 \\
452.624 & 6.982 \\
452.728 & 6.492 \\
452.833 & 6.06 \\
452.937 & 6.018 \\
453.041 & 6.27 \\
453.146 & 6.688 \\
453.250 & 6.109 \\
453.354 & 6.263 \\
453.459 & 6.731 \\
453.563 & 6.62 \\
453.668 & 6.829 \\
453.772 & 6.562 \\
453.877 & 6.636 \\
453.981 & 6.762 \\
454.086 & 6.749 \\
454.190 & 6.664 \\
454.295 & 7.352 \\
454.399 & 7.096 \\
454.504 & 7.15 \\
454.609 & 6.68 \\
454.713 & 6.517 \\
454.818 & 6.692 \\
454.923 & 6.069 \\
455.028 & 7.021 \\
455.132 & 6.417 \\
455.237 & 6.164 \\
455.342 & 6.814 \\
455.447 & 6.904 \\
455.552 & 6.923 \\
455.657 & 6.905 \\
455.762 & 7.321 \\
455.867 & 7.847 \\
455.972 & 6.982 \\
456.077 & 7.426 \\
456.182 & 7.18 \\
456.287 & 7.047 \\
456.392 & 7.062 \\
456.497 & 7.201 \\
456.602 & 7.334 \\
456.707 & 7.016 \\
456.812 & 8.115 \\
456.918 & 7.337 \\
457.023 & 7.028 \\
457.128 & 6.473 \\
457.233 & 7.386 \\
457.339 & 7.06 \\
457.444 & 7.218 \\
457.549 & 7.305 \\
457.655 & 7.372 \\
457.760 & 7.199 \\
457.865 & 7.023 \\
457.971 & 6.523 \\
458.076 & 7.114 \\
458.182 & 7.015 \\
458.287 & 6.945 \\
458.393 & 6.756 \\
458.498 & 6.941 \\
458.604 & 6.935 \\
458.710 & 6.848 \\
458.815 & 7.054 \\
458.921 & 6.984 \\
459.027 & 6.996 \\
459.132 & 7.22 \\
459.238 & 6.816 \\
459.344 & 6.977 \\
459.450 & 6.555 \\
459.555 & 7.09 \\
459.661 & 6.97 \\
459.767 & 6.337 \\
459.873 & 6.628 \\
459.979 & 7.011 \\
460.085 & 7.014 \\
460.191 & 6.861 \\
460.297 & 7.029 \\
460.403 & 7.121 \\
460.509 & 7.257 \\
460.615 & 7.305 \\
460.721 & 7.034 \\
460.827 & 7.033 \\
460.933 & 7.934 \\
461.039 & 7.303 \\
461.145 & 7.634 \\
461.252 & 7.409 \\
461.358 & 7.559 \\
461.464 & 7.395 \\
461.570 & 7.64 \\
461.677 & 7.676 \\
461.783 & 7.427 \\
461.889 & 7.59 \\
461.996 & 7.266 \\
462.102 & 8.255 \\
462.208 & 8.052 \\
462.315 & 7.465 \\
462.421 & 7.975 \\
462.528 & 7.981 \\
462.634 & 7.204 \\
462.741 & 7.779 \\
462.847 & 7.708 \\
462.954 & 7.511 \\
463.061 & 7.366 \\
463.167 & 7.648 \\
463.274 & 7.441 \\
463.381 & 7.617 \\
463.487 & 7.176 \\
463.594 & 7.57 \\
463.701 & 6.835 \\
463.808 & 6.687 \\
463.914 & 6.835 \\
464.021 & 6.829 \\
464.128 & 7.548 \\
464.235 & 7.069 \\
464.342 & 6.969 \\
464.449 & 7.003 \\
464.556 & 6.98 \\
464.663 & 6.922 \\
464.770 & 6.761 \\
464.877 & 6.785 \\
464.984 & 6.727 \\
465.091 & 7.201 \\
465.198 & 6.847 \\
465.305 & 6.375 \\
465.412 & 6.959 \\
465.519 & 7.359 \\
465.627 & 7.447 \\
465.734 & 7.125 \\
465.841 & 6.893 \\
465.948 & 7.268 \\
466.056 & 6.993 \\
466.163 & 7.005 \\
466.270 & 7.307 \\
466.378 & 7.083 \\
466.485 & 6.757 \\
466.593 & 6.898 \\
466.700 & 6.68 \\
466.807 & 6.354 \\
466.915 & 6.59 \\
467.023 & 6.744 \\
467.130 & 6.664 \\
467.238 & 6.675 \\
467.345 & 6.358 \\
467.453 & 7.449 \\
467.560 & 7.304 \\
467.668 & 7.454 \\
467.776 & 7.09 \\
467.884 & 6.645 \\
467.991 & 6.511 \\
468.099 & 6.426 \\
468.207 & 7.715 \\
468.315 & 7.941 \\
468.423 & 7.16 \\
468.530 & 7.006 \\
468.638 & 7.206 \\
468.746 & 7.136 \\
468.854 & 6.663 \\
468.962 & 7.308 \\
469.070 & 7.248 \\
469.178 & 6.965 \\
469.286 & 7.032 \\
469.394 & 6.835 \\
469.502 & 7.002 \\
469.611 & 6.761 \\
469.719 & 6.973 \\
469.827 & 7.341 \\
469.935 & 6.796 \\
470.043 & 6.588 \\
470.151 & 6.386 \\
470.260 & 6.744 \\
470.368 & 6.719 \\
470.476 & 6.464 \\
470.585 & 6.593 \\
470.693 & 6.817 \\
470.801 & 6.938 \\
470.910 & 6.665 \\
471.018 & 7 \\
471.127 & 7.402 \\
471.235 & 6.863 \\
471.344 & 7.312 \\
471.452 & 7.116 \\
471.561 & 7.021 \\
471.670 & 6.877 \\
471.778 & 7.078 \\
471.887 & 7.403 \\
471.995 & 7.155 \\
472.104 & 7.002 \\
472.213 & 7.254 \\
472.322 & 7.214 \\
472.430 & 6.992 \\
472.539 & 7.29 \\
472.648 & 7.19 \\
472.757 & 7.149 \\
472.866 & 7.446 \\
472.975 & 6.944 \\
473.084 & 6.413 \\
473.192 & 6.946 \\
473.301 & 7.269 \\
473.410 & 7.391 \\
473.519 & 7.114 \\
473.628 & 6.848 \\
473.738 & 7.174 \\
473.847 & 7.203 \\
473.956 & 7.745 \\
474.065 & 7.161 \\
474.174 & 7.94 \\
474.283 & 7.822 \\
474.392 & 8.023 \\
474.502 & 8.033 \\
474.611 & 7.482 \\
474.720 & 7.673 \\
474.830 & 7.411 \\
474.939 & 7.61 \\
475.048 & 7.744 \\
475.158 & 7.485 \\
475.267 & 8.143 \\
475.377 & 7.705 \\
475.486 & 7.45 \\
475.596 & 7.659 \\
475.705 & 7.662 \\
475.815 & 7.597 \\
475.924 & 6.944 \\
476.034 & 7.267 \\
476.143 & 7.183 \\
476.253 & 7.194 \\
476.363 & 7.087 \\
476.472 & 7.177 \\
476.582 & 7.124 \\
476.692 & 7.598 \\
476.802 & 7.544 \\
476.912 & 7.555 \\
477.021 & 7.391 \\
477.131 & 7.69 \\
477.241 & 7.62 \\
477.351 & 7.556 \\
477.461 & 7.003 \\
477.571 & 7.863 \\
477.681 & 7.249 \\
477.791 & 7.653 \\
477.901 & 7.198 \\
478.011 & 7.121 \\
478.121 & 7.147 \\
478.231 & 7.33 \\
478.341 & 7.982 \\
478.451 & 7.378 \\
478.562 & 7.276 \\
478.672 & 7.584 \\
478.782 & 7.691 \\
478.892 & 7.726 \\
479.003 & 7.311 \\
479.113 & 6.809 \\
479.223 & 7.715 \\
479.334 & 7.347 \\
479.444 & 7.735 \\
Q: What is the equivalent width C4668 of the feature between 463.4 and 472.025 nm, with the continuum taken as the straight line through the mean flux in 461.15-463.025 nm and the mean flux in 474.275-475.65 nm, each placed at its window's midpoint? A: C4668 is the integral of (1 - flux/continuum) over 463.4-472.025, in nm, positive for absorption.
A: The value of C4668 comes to 0.78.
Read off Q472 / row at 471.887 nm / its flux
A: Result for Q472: 7.403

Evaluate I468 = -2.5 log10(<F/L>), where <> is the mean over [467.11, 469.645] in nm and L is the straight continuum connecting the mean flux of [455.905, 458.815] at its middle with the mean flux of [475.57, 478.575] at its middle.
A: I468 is 0.036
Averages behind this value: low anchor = 7.11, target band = 7.03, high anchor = 7.39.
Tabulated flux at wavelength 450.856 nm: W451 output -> 7.763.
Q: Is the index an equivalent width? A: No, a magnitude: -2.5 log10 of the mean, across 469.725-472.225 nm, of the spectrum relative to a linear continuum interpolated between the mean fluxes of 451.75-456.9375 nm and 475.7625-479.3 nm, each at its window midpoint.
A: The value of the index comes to 0.05 mag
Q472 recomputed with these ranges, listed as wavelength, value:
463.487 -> 7.176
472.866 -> 7.446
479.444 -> 7.735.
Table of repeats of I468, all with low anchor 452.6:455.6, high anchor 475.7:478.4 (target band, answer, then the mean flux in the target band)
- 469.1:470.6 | 0.05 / 6.81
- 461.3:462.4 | -0.11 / 7.65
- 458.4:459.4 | -0.03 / 6.96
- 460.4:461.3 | -0.08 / 7.35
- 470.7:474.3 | 0.01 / 7.15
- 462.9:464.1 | -0.05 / 7.23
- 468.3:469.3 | -0.01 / 7.15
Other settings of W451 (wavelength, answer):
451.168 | 7.593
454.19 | 6.664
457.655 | 7.372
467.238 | 6.675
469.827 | 7.341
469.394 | 6.835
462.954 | 7.511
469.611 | 6.761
